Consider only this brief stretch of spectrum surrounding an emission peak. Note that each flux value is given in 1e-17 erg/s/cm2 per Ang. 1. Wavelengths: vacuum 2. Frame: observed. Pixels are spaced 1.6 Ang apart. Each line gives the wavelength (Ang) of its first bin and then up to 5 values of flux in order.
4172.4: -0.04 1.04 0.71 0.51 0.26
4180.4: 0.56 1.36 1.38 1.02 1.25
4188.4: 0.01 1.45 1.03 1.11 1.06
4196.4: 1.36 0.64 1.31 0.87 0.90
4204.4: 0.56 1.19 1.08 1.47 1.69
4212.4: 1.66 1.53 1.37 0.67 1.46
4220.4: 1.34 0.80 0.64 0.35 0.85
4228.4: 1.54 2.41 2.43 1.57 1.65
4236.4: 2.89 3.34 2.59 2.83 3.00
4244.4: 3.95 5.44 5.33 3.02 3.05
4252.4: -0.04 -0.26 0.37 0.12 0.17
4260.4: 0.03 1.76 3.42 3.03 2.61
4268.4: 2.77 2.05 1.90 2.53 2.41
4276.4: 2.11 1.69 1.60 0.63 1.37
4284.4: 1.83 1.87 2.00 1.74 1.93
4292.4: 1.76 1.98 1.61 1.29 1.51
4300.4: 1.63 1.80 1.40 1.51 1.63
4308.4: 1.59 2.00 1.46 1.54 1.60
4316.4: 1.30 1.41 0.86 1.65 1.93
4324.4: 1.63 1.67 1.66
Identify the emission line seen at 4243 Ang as Ly-alpha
